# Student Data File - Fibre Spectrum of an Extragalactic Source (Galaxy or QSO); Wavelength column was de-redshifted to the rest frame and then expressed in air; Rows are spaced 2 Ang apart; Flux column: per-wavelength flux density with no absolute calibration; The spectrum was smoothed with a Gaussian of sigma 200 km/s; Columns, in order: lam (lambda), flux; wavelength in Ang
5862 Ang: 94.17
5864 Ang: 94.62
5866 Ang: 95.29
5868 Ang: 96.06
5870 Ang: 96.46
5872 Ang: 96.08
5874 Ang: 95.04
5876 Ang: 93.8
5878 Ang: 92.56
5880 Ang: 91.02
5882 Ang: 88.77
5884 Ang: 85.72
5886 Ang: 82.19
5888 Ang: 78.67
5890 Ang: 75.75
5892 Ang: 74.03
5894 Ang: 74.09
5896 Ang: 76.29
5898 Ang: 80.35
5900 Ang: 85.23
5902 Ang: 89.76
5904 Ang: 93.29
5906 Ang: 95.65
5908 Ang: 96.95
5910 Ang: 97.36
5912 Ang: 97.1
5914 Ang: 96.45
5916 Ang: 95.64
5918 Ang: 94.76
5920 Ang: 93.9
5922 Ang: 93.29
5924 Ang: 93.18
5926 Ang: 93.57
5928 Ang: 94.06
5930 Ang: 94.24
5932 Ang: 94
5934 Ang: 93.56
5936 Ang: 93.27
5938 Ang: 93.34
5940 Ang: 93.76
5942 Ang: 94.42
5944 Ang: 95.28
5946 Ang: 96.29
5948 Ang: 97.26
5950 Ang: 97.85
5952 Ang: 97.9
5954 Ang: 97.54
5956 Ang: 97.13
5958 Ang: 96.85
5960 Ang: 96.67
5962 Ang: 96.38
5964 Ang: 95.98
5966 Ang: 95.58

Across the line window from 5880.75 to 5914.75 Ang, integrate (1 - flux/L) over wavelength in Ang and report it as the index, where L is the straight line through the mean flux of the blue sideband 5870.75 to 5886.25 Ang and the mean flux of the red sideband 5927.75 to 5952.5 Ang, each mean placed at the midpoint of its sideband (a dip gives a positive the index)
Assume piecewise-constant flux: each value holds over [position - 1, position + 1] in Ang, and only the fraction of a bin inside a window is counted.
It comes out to 2.2 Ang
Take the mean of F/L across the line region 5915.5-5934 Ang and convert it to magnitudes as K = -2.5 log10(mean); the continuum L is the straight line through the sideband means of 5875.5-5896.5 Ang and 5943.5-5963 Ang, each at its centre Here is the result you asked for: -0.04 mag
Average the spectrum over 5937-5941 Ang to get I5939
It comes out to 93.6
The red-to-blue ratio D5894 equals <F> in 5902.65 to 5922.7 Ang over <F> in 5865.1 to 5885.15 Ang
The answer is 1.0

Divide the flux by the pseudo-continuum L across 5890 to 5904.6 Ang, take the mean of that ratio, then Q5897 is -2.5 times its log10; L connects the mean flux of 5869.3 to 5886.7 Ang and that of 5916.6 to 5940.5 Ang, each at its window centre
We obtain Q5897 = 0.14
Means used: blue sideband 91.4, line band 81.1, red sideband 93.8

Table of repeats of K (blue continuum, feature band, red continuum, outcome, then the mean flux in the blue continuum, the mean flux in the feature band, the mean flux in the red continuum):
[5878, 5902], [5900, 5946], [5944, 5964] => -0.06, 81.9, 94.2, 97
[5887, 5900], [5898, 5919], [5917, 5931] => -0.10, 77.2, 93.6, 93.9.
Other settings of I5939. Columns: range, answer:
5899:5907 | 91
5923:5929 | 93.6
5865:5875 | 95.8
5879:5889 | 85.3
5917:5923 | 94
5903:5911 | 95.8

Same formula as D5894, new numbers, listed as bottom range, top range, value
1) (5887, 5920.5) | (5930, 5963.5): 1.09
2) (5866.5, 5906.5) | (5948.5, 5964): 1.12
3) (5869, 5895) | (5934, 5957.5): 1.11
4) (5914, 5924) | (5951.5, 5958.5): 1.03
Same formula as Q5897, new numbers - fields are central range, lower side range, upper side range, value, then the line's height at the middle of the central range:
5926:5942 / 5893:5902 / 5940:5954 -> -0.02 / 92.1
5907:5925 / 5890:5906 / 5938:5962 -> -0.10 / 87.2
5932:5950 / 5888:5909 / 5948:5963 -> -0.01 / 93.8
